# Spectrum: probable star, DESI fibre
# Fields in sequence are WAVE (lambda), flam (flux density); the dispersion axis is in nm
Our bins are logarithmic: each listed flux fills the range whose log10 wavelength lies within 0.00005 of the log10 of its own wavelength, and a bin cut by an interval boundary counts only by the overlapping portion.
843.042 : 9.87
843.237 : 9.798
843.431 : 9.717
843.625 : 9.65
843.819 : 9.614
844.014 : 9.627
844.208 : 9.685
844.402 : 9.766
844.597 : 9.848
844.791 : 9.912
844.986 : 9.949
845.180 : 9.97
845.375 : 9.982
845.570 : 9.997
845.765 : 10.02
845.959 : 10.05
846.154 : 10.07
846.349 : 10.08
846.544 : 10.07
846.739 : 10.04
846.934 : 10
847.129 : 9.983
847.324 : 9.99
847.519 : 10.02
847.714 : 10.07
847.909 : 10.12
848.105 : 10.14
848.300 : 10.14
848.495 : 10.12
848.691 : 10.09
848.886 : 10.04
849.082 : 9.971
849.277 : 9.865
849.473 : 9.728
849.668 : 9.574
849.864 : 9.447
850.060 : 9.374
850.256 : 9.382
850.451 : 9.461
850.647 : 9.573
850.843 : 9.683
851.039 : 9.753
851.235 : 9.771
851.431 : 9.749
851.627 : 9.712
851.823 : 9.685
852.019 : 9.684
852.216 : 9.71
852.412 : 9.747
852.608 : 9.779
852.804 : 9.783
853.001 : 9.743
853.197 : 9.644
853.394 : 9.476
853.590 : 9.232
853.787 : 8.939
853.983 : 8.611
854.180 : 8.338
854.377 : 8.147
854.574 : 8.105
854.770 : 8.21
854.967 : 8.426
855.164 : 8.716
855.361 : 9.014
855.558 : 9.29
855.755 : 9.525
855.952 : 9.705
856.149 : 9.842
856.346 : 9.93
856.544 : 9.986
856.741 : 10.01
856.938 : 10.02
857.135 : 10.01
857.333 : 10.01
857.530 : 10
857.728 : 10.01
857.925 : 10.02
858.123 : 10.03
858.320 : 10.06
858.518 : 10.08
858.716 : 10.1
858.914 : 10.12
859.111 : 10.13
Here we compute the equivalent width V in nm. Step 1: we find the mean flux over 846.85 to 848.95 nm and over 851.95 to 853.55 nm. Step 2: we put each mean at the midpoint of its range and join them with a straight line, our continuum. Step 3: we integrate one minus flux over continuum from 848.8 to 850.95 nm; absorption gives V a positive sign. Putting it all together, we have 0.06 nm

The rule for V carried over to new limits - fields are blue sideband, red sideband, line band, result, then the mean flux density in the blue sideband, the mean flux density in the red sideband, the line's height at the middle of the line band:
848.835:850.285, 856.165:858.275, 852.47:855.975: 0.297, 9.67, 10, 9.87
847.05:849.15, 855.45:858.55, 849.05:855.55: 0.431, 10.1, 9.9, 9.99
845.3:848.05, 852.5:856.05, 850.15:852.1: -0.040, 10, 9.04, 9.45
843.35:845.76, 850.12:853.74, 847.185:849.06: -0.067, 9.82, 9.63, 9.73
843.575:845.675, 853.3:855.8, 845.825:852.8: -0.398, 9.82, 8.76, 9.32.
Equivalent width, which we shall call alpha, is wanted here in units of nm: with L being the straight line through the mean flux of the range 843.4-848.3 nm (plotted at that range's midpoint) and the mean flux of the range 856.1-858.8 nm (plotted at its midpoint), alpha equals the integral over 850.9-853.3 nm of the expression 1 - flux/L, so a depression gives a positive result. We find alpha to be 0.060 nm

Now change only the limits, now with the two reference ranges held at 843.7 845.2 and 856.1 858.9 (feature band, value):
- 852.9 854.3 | 0.115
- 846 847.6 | -0.033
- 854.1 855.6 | 0.220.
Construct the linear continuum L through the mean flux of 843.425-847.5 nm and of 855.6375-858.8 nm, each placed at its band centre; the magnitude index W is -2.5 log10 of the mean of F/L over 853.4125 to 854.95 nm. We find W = 0.16 mag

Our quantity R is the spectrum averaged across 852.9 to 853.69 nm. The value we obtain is 9.52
